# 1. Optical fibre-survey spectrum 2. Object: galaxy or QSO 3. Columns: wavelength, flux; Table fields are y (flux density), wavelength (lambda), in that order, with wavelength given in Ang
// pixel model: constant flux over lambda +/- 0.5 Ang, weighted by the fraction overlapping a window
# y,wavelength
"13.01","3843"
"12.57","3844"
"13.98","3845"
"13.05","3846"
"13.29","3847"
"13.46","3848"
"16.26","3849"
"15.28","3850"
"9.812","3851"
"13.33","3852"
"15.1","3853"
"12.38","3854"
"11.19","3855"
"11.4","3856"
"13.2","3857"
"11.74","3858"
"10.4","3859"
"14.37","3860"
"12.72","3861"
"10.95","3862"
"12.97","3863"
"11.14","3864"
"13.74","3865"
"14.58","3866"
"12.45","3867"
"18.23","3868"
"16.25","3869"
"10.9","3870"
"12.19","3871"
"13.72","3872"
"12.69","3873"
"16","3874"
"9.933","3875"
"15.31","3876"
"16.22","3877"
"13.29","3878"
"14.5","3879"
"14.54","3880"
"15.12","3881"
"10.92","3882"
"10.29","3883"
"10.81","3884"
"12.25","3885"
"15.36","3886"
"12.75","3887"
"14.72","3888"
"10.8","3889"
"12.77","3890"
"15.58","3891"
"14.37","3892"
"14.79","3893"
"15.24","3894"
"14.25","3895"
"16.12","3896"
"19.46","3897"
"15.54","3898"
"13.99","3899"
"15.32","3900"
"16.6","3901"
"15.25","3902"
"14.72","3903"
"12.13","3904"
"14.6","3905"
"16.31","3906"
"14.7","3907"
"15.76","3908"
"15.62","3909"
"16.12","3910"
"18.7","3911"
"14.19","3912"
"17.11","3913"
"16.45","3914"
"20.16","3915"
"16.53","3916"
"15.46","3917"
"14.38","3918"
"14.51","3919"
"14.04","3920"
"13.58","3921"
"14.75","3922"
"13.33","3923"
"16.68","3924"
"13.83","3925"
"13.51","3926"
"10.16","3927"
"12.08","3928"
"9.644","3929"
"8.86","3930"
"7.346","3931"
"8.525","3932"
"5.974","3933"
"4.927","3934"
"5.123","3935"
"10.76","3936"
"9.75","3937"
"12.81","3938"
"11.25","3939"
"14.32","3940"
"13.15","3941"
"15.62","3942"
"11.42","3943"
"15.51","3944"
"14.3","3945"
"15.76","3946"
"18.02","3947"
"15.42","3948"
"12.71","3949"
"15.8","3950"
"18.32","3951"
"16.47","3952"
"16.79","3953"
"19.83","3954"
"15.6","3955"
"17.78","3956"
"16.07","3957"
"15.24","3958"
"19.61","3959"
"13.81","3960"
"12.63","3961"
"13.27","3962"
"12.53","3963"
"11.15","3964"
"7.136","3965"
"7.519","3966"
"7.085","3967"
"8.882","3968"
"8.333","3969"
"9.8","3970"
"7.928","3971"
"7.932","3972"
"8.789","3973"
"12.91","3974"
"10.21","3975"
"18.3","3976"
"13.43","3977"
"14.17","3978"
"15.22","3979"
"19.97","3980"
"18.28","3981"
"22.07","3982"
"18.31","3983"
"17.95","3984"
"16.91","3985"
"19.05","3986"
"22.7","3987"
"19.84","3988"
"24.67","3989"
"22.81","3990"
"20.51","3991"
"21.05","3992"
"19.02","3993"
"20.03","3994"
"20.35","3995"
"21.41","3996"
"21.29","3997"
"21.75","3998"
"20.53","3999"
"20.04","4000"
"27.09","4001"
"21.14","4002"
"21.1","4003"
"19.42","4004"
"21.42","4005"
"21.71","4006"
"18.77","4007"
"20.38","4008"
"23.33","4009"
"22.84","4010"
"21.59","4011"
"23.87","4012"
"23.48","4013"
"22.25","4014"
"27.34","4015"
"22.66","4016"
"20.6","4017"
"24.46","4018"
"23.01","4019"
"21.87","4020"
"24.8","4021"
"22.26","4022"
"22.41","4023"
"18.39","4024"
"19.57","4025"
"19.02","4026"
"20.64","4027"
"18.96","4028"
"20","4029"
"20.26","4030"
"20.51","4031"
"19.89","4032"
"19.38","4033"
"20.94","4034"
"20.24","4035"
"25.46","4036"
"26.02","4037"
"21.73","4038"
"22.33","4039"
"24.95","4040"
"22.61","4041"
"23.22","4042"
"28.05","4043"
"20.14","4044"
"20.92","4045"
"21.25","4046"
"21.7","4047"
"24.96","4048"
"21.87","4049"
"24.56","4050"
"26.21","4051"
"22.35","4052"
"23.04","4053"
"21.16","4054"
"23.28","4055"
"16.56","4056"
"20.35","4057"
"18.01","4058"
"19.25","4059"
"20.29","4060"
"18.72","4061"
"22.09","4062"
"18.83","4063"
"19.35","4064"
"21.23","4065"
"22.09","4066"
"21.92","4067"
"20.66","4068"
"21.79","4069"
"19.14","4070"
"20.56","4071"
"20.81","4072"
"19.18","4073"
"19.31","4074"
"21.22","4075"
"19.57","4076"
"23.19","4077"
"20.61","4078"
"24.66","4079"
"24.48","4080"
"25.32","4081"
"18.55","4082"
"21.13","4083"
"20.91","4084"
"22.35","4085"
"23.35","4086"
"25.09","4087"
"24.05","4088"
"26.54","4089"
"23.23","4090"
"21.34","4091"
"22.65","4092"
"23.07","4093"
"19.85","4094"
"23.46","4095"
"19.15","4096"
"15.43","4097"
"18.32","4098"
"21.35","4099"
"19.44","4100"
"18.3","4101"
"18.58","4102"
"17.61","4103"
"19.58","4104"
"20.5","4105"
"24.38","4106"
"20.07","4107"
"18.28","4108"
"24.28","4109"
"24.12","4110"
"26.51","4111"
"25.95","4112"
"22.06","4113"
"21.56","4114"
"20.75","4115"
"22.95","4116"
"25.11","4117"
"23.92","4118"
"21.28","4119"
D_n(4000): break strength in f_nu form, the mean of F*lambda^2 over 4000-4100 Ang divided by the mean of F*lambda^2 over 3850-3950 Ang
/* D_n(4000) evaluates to 1.7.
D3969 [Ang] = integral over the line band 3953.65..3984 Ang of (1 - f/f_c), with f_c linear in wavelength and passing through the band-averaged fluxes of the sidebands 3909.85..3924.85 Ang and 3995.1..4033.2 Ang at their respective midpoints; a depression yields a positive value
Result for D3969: 8.6 Ang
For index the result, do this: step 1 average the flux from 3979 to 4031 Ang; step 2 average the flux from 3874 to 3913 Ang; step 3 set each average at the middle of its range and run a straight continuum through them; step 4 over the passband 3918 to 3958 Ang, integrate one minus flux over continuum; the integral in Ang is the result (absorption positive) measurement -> 9.3 Ang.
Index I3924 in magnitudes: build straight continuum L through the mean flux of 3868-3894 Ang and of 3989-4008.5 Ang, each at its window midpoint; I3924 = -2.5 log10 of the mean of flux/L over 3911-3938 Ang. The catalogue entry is 0.28 mag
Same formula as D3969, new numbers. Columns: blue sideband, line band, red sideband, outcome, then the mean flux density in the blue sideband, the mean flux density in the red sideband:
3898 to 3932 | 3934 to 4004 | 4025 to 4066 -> 7.0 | 14.4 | 21.5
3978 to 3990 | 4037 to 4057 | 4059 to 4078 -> -2.4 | 19.5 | 20.5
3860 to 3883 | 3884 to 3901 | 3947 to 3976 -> -1.4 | 13.5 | 13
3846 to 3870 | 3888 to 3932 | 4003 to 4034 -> 3.7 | 13.2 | 21.5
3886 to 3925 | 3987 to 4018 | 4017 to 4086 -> -3.8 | 15.2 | 21.5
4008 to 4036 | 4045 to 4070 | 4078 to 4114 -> 0.6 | 21.7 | 21.8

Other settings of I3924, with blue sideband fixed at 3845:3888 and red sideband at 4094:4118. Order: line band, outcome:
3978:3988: -0.10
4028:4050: -0.17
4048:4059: -0.12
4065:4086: -0.06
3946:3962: 0.00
